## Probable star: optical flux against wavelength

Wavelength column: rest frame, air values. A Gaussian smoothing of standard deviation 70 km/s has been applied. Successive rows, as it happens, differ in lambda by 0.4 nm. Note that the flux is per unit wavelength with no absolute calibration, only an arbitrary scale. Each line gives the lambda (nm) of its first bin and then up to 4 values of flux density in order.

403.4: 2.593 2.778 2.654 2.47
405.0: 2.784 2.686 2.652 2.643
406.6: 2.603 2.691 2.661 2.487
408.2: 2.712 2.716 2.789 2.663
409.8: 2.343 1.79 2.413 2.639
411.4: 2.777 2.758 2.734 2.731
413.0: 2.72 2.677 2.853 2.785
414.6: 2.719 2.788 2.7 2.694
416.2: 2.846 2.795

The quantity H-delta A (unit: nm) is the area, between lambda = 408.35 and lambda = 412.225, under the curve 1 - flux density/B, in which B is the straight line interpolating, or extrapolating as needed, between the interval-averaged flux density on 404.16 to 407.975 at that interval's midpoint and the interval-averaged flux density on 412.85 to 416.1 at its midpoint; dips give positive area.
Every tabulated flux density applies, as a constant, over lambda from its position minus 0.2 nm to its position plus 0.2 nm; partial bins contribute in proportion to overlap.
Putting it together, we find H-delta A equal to 0.19 nm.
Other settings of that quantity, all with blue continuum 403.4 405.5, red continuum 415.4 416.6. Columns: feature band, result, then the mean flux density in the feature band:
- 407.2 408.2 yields 0.03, 2.6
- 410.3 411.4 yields 0.09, 2.5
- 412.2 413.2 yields 0.00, 2.73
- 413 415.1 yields -0.01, 2.76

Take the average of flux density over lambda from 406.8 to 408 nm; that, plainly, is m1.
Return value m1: 2.61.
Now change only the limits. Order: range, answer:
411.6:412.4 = 2.75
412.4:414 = 2.75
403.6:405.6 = 2.67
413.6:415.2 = 2.79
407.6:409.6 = 2.67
